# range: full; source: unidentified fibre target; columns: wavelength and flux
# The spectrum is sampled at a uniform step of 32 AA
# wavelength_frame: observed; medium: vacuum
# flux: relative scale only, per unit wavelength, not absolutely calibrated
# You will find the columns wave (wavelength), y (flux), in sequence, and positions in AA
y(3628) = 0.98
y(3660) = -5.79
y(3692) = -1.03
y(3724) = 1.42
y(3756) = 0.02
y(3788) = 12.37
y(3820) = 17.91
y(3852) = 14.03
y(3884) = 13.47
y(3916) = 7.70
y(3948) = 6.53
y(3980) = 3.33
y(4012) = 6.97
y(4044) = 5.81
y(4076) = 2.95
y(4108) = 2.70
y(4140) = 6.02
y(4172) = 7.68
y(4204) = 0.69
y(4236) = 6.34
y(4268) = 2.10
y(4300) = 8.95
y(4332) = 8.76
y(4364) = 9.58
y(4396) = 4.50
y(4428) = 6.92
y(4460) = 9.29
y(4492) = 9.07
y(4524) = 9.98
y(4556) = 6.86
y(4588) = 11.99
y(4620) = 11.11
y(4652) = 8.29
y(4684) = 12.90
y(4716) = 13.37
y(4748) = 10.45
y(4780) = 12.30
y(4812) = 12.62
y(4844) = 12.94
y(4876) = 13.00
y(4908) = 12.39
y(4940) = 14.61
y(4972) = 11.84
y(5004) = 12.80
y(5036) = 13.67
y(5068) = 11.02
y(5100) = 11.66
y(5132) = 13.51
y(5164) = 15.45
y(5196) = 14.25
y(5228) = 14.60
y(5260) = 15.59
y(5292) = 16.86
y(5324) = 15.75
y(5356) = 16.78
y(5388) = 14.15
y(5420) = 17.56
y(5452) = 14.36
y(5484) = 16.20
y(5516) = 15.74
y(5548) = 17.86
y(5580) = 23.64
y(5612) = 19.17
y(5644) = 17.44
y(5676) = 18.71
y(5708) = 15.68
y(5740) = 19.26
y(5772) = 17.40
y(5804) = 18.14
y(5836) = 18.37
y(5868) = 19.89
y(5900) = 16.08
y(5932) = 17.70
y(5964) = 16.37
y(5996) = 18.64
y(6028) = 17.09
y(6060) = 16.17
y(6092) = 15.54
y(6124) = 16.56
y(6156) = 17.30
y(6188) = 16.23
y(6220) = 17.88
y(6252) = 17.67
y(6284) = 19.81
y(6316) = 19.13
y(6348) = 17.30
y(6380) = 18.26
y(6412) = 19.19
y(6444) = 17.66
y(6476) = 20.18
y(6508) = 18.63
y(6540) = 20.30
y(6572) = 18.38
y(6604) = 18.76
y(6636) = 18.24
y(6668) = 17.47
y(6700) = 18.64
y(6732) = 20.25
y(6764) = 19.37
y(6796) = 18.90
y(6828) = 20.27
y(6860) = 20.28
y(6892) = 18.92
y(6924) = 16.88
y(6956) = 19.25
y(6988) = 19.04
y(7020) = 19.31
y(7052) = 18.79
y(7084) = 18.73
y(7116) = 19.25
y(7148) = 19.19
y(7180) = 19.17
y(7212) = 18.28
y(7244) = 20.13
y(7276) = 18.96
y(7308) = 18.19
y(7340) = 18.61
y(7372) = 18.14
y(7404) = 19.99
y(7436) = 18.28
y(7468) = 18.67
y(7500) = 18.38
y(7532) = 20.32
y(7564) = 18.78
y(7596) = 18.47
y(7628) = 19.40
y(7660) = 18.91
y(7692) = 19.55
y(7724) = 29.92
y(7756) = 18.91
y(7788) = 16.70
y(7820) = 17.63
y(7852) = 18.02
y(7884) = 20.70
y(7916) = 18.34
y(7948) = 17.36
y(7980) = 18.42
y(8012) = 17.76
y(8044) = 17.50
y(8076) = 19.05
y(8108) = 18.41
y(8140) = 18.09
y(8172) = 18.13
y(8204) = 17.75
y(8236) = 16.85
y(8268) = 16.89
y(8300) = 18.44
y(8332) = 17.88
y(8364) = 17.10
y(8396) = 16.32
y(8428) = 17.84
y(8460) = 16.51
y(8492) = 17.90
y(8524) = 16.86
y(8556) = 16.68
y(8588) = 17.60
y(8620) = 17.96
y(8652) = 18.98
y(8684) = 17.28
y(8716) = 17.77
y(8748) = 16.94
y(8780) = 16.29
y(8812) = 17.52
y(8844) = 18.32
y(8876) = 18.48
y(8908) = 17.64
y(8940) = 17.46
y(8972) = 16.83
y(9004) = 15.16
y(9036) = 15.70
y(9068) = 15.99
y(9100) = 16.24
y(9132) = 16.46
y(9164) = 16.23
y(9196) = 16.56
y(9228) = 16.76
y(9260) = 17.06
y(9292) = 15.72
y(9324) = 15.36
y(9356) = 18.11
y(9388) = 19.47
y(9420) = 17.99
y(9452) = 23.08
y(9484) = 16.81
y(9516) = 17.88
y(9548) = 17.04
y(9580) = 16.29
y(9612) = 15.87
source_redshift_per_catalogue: 0.17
